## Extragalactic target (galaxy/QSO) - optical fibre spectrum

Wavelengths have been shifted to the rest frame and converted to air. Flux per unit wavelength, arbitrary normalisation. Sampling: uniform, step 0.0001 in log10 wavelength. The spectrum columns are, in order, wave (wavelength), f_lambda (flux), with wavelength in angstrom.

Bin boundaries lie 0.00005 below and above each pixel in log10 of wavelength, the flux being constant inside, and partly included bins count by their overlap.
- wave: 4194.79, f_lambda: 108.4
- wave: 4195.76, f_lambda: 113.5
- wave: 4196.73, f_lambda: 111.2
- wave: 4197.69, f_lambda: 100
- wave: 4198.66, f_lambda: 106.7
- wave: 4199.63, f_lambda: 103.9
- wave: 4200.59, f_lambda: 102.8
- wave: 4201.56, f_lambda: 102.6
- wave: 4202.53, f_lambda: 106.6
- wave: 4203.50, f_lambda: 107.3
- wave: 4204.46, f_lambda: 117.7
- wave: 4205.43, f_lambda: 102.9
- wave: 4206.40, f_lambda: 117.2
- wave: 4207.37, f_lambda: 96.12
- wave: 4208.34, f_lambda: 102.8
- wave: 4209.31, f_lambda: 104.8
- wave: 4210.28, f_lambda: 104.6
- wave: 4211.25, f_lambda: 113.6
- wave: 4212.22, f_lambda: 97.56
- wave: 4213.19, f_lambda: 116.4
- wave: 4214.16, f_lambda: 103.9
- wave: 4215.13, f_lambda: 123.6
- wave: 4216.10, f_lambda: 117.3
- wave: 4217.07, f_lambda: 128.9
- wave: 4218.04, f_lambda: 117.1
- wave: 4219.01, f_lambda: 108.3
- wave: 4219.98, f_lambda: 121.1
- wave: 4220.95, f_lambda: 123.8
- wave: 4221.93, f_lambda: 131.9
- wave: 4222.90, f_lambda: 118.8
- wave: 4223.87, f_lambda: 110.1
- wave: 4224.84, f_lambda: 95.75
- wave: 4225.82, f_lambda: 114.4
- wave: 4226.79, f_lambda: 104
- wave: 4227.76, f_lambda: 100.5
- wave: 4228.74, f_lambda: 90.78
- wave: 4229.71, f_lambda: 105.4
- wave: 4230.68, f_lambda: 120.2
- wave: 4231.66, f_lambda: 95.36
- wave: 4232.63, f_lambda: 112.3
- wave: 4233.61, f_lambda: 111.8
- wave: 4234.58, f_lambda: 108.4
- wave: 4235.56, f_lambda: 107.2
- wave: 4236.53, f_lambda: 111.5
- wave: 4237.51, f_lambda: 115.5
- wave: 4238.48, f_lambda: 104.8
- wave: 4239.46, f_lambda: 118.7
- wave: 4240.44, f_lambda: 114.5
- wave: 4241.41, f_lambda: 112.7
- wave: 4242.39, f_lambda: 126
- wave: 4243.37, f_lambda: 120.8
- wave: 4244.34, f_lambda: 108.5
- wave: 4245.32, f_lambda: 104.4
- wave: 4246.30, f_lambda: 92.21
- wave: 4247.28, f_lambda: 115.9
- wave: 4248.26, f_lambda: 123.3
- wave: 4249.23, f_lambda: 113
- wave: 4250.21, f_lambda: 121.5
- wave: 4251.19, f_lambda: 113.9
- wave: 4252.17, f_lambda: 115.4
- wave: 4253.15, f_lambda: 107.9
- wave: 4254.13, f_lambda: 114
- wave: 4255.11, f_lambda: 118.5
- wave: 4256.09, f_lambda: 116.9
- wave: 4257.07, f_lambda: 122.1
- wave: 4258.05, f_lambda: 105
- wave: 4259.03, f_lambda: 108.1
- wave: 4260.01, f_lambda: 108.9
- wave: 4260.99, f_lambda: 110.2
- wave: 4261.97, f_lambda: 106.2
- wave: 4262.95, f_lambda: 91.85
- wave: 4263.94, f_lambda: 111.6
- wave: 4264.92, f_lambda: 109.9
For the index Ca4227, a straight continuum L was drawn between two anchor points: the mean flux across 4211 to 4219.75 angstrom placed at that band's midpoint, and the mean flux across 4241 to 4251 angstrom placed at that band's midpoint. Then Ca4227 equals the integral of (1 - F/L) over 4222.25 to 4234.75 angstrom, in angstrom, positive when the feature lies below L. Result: 0.8 angstrom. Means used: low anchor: 114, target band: 107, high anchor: 114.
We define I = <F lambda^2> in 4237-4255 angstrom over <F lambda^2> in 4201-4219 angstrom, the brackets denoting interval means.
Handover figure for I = 1.05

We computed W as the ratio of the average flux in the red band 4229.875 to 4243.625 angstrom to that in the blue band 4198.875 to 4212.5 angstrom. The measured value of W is 1.06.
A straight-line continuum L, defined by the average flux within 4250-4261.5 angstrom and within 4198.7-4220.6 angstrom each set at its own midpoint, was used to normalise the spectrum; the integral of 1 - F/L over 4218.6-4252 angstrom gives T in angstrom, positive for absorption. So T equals 0.0 angstrom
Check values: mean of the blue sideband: 110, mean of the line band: 112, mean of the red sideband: 113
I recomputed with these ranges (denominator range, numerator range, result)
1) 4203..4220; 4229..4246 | 1.01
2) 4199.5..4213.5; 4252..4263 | 1.07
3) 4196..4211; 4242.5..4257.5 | 1.10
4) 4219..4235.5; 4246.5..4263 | 1.04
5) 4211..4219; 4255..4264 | 0.98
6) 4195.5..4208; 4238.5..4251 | 1.09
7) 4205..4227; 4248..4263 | 1.03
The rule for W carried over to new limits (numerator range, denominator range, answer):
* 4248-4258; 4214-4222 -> 0.97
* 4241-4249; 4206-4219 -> 1.02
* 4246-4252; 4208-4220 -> 1.02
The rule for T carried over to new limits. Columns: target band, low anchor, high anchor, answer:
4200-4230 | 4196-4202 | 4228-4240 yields -1.0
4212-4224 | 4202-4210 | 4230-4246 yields -1.0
